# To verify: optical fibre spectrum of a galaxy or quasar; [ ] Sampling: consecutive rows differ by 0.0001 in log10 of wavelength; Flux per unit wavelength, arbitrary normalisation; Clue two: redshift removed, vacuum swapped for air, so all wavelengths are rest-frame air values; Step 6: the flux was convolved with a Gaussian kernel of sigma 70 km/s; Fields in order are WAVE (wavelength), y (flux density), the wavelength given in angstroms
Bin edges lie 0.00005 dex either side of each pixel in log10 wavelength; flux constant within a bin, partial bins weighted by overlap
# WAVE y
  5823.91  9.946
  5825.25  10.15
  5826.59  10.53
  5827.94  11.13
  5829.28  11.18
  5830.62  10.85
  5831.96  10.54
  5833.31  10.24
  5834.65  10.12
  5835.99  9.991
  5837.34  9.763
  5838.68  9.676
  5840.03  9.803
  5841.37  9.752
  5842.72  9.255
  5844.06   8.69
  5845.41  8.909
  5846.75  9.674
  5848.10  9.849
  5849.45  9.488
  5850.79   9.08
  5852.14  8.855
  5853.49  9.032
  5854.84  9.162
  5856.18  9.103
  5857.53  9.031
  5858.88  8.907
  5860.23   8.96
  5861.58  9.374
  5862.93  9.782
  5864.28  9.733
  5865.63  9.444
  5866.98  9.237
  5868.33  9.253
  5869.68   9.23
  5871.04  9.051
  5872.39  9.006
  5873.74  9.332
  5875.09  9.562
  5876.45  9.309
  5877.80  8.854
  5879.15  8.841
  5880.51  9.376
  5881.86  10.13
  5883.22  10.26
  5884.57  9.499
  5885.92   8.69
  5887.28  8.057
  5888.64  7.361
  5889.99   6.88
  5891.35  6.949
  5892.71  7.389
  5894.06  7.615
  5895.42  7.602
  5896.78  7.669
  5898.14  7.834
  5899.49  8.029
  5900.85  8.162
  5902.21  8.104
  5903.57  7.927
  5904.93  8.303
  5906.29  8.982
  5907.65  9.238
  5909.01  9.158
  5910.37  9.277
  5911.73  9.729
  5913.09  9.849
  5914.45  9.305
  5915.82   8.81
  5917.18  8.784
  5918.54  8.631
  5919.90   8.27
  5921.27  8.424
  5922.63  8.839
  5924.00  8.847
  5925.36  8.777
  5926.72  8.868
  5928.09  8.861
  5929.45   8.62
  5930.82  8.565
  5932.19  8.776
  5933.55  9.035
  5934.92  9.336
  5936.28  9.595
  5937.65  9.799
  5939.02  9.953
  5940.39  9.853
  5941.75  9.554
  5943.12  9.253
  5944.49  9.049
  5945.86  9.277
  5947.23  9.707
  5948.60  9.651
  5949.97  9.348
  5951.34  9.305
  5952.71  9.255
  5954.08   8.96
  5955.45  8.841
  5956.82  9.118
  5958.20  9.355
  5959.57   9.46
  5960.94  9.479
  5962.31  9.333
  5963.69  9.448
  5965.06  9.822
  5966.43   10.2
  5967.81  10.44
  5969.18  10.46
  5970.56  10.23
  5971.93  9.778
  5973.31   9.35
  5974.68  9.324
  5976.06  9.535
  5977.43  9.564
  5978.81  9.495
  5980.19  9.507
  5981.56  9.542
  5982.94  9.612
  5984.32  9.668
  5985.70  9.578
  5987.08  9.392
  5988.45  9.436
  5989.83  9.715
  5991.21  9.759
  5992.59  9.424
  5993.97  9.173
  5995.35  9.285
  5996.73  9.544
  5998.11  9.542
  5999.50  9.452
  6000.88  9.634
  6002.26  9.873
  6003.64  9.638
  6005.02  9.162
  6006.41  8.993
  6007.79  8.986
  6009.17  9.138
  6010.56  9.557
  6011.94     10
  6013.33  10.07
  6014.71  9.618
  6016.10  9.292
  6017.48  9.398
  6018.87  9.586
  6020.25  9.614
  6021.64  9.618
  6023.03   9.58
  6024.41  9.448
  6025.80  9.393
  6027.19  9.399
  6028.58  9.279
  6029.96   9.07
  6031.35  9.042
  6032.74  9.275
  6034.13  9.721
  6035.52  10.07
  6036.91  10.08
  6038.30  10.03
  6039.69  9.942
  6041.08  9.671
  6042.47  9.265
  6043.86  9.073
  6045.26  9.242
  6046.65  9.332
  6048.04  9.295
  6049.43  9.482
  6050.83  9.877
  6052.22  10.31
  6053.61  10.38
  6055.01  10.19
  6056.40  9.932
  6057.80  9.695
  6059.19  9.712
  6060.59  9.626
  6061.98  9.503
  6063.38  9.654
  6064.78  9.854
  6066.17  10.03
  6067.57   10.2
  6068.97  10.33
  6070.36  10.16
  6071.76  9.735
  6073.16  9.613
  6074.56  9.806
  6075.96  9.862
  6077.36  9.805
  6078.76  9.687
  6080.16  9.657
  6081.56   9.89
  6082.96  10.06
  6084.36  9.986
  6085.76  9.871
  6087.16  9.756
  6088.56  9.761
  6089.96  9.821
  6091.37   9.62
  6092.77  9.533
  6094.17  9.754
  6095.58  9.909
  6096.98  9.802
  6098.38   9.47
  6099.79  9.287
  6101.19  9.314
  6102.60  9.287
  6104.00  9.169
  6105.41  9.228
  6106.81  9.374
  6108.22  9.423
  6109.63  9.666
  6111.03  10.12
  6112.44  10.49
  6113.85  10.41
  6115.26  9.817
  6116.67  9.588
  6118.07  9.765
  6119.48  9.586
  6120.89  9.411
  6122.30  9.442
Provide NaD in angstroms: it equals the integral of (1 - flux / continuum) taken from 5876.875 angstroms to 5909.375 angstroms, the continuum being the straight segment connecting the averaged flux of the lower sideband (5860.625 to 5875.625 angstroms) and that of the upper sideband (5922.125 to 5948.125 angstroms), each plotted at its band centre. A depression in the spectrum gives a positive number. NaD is 3.2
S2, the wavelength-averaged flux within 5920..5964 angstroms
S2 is 9.19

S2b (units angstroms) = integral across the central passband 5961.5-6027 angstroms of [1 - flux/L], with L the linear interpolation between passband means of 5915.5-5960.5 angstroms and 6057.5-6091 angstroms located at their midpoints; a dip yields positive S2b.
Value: -1.14 angstroms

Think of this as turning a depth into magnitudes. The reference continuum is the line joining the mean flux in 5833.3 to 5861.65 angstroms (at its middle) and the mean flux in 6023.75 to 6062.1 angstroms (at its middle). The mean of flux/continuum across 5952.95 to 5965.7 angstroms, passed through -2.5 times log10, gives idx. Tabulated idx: 0.02 mag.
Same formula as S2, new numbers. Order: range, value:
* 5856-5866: 9.29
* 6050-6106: 9.78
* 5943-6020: 9.51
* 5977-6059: 9.56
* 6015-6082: 9.68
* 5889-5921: 8.36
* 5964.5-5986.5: 9.75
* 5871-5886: 9.37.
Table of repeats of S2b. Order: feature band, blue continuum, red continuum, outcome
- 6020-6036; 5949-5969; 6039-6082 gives 0.4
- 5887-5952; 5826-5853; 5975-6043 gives 6.4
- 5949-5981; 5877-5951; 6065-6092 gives -1.4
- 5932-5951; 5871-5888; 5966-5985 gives 0.2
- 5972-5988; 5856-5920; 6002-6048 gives -0.4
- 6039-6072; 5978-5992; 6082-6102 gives -0.4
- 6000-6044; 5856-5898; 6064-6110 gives -0.4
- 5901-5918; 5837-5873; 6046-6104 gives 0.9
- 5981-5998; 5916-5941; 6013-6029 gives -0.3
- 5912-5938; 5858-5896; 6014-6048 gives 0.3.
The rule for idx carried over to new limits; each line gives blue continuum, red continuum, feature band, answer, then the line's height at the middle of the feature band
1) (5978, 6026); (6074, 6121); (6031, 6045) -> 0.00 mag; 9.58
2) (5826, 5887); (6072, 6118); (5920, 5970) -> 0.03 mag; 9.6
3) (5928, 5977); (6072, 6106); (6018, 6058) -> 0.00 mag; 9.59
